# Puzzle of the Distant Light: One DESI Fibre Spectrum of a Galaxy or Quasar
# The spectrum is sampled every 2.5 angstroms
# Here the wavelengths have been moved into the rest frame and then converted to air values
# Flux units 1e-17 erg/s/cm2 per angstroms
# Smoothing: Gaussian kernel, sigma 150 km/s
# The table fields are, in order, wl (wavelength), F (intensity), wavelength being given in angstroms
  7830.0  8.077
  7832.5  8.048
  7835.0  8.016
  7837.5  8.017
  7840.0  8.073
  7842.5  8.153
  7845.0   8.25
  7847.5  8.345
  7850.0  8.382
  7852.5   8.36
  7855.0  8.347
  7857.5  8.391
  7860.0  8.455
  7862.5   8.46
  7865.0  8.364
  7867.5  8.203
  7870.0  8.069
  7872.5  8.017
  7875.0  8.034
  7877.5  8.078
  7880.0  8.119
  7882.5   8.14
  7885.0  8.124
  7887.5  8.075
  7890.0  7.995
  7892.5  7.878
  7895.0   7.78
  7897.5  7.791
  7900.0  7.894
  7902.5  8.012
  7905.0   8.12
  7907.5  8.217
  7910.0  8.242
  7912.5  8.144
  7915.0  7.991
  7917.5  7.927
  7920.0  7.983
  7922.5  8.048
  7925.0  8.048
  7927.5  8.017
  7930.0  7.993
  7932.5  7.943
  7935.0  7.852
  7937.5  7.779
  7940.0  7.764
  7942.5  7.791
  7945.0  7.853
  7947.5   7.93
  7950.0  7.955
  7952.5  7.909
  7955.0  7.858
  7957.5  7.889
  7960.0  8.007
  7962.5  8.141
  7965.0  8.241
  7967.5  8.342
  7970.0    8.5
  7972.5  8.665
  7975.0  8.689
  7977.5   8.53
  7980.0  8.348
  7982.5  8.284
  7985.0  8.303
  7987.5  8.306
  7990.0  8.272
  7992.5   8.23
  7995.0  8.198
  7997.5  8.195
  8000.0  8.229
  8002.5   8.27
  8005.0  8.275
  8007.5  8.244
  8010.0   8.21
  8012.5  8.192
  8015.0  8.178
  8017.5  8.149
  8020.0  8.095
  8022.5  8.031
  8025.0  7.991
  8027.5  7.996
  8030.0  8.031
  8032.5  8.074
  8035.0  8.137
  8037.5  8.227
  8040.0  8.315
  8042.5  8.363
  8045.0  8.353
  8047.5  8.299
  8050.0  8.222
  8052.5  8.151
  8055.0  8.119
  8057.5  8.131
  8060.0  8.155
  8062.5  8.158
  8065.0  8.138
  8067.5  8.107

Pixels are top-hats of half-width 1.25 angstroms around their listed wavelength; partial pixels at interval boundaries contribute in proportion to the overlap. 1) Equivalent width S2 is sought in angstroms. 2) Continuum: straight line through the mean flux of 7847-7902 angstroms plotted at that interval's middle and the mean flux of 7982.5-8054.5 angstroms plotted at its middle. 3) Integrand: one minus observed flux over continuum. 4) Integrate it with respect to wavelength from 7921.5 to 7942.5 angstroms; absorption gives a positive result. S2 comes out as 0.6 angstroms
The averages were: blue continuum 8.15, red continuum 8.2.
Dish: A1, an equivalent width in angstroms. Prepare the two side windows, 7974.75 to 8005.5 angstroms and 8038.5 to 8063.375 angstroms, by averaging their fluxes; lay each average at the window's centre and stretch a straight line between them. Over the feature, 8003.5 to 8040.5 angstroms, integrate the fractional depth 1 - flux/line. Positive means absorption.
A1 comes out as 0.6 angstroms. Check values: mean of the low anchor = 8.31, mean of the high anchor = 8.23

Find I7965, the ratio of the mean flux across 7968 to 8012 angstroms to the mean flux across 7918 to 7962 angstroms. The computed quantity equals 1.1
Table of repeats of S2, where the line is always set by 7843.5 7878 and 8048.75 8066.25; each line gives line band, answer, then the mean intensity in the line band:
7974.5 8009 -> -0.5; 8.3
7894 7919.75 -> 0.7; 8.01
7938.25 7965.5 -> 1.0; 7.93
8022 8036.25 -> 0.2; 8.04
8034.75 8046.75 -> -0.2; 8.29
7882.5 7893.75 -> 0.3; 8.03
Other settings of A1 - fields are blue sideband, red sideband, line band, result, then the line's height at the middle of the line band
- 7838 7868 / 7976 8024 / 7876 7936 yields 1.9 angstroms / 8.29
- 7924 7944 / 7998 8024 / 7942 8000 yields -1.2 angstroms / 8.04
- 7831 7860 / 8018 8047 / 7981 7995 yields -0.2 angstroms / 8.17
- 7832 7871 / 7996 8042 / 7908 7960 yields 1.6 angstroms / 8.21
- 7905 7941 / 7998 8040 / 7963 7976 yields -0.6 angstroms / 8.07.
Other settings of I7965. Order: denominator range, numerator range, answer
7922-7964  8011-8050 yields 1.03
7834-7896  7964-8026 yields 1.01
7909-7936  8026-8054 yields 1.02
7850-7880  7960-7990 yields 1.01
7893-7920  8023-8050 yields 1.02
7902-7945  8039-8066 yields 1.03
